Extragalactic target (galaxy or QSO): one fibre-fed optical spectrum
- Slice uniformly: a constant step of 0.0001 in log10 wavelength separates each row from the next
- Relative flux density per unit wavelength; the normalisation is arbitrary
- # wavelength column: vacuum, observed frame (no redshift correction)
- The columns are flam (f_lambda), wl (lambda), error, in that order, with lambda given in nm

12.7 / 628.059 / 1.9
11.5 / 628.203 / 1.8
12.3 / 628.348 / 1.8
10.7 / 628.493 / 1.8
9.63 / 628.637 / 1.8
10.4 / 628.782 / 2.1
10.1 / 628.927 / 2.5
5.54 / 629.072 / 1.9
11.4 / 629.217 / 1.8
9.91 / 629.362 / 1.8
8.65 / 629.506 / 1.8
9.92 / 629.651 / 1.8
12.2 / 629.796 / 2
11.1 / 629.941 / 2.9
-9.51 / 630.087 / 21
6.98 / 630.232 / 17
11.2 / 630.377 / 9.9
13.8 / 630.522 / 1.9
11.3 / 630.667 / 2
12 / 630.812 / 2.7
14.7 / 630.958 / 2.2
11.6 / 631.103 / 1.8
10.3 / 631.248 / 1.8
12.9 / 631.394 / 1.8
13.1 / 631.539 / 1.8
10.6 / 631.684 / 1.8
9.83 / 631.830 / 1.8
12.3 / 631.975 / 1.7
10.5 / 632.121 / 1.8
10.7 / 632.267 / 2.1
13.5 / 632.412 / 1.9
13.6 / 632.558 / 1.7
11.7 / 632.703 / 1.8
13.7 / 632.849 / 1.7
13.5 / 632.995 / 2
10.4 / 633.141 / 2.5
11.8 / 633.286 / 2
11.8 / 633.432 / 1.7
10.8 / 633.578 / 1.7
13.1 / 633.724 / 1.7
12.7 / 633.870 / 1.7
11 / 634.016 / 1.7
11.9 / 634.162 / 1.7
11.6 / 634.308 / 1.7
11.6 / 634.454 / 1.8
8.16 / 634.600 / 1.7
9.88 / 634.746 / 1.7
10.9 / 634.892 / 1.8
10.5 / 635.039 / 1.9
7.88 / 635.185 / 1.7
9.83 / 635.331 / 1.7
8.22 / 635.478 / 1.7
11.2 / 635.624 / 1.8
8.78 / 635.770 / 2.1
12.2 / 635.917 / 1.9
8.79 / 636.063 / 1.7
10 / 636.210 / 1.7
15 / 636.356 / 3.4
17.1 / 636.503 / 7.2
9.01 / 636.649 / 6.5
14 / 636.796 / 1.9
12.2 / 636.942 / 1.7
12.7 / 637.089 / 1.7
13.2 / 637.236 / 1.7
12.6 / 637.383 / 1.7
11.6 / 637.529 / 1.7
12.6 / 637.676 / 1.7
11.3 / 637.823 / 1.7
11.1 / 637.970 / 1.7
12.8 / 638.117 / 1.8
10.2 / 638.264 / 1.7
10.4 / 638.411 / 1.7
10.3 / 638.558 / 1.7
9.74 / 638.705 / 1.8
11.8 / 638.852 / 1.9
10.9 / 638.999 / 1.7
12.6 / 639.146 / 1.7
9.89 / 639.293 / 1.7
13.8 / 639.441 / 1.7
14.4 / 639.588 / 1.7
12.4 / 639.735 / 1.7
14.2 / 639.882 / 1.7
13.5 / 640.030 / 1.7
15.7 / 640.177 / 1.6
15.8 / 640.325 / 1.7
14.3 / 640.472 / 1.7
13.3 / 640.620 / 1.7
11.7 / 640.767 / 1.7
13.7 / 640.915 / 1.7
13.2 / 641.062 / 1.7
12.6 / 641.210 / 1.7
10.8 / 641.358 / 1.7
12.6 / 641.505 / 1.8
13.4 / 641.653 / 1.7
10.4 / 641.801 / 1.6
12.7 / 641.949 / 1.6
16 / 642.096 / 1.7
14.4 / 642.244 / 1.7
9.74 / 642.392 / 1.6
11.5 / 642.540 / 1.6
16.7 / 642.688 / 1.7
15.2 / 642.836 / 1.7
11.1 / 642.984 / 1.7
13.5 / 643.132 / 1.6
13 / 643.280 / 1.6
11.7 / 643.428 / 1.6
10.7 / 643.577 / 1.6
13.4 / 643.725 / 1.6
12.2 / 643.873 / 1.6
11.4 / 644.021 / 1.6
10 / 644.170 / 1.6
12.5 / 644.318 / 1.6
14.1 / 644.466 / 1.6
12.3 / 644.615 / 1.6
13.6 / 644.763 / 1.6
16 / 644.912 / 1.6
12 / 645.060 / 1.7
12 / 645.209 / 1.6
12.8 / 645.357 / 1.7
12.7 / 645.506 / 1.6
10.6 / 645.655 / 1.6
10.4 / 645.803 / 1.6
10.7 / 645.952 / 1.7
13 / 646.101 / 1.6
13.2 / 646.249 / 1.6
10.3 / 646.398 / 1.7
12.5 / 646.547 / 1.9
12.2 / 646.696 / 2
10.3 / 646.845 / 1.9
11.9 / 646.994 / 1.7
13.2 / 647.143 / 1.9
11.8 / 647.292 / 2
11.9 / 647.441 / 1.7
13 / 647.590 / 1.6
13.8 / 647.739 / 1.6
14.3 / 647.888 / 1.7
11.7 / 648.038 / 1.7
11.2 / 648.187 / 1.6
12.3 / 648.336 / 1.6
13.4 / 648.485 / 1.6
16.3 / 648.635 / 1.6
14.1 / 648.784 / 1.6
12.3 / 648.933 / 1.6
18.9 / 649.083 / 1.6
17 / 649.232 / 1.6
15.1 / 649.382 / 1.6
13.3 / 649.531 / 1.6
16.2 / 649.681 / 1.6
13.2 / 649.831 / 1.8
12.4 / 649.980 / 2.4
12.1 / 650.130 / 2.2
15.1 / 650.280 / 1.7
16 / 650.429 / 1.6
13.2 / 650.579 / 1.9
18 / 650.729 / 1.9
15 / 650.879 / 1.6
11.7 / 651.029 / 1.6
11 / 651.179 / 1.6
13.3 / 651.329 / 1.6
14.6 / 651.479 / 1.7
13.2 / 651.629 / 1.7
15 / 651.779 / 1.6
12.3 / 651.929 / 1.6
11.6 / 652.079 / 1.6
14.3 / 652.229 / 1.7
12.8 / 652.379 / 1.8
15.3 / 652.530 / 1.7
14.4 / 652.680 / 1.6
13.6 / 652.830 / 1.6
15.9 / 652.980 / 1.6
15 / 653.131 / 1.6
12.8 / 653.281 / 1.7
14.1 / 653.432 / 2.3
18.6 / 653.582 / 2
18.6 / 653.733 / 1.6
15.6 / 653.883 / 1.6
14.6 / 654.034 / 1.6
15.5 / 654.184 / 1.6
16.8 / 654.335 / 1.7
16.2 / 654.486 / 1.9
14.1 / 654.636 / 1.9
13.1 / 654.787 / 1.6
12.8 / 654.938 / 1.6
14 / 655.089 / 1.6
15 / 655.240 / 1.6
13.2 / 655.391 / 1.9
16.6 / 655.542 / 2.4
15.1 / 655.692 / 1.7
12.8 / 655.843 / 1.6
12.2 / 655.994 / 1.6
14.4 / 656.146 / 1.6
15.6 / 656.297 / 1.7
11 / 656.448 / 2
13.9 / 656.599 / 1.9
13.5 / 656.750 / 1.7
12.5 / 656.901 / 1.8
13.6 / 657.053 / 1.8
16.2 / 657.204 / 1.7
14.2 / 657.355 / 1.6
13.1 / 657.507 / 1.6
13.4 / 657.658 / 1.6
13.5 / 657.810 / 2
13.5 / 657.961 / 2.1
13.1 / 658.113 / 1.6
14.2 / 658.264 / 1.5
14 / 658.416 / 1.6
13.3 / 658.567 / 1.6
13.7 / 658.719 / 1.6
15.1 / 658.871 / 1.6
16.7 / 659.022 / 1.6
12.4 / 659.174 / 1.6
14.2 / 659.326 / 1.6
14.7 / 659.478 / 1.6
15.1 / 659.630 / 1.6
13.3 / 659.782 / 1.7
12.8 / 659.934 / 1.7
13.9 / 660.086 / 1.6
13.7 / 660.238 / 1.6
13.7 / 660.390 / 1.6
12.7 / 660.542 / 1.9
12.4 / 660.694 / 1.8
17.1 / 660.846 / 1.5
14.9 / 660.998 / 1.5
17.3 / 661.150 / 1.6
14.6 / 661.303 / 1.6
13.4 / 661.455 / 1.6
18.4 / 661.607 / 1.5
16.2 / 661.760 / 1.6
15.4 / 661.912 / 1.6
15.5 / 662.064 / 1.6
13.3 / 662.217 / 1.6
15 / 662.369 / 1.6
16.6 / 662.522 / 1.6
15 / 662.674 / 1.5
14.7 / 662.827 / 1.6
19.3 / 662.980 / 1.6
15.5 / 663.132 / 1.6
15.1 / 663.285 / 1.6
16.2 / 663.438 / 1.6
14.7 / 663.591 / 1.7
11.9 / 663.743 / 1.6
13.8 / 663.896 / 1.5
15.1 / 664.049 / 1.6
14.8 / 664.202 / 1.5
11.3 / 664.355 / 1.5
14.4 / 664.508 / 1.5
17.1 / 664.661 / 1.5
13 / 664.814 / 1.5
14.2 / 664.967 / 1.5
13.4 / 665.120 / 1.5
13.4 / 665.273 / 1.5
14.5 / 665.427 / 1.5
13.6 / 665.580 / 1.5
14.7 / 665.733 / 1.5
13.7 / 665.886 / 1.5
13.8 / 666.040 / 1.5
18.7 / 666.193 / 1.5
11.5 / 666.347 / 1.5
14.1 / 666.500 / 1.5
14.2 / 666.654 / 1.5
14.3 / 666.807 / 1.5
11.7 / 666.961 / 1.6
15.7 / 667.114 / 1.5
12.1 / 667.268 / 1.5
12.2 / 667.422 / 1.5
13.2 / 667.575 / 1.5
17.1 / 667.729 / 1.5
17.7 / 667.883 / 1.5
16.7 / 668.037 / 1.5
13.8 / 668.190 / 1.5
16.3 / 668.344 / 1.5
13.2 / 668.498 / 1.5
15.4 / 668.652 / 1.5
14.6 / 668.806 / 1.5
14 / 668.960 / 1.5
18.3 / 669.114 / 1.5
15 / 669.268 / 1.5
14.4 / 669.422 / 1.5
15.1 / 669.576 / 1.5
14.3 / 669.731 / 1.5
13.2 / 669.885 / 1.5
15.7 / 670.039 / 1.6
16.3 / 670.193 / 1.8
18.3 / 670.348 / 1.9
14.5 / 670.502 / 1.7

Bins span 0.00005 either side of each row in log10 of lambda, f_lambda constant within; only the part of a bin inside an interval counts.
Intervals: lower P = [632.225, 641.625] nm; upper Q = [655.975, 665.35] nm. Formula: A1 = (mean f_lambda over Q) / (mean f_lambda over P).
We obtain 1.20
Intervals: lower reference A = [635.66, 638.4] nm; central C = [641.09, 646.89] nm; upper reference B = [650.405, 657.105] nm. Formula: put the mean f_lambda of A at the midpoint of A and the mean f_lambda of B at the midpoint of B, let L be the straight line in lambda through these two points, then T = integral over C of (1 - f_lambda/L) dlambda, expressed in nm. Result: 0.20 nm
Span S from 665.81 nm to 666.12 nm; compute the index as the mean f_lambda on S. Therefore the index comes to 13.8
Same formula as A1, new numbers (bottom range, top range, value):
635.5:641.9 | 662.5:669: 1.19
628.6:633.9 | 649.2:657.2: 1.33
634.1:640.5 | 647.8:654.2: 1.22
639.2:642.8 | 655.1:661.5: 1.06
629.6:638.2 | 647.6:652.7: 1.25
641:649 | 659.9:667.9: 1.16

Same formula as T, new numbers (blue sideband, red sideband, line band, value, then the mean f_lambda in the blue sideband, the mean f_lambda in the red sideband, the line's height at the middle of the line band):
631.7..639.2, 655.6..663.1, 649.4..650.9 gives -0.14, 11.4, 14.4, 13.2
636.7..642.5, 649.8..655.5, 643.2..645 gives 0.08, 12.5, 14.3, 13.1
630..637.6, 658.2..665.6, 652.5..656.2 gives -0.31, 11.1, 14.6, 13.7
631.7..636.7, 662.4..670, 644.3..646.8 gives 0.02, 11.3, 14.6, 12.5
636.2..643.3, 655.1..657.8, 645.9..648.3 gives 0.18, 12.7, 13.9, 13.2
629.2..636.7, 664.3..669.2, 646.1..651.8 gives -0.42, 10.9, 14.5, 12.6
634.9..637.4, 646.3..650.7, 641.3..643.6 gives -0.07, 11.3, 13.5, 12.4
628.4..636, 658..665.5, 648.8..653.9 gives -0.49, 10.6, 14.6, 13.2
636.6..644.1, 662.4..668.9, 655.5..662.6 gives -0.12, 12.5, 14.6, 14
